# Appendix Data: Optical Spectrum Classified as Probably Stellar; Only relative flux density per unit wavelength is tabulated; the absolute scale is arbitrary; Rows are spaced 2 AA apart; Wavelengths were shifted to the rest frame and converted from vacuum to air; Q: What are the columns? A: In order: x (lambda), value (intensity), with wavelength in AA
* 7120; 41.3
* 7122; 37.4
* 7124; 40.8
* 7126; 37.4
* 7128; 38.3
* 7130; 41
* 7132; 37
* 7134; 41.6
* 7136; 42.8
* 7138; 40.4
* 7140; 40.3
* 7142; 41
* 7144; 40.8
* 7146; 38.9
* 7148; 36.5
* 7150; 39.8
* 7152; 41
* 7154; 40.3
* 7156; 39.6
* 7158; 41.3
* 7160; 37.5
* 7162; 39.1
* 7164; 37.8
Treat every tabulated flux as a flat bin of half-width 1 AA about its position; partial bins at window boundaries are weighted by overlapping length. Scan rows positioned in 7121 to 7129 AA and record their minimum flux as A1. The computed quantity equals 37.4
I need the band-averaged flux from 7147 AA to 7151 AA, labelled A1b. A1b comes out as 38.1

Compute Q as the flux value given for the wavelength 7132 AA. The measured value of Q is 37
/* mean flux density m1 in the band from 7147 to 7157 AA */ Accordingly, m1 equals 39.4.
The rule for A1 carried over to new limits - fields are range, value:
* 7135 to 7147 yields 38.9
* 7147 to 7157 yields 36.5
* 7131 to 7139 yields 37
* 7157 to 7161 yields 37.5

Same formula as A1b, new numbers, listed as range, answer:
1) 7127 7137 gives 40.1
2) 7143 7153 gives 39.4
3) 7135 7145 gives 41.1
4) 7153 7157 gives 40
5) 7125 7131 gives 38.9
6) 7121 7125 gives 39.1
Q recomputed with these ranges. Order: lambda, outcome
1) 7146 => 38.9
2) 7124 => 40.8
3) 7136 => 42.8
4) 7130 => 41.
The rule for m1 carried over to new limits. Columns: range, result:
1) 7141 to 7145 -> 40.9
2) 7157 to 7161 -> 39.4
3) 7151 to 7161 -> 39.9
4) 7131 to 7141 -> 40.4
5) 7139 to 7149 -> 39.5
